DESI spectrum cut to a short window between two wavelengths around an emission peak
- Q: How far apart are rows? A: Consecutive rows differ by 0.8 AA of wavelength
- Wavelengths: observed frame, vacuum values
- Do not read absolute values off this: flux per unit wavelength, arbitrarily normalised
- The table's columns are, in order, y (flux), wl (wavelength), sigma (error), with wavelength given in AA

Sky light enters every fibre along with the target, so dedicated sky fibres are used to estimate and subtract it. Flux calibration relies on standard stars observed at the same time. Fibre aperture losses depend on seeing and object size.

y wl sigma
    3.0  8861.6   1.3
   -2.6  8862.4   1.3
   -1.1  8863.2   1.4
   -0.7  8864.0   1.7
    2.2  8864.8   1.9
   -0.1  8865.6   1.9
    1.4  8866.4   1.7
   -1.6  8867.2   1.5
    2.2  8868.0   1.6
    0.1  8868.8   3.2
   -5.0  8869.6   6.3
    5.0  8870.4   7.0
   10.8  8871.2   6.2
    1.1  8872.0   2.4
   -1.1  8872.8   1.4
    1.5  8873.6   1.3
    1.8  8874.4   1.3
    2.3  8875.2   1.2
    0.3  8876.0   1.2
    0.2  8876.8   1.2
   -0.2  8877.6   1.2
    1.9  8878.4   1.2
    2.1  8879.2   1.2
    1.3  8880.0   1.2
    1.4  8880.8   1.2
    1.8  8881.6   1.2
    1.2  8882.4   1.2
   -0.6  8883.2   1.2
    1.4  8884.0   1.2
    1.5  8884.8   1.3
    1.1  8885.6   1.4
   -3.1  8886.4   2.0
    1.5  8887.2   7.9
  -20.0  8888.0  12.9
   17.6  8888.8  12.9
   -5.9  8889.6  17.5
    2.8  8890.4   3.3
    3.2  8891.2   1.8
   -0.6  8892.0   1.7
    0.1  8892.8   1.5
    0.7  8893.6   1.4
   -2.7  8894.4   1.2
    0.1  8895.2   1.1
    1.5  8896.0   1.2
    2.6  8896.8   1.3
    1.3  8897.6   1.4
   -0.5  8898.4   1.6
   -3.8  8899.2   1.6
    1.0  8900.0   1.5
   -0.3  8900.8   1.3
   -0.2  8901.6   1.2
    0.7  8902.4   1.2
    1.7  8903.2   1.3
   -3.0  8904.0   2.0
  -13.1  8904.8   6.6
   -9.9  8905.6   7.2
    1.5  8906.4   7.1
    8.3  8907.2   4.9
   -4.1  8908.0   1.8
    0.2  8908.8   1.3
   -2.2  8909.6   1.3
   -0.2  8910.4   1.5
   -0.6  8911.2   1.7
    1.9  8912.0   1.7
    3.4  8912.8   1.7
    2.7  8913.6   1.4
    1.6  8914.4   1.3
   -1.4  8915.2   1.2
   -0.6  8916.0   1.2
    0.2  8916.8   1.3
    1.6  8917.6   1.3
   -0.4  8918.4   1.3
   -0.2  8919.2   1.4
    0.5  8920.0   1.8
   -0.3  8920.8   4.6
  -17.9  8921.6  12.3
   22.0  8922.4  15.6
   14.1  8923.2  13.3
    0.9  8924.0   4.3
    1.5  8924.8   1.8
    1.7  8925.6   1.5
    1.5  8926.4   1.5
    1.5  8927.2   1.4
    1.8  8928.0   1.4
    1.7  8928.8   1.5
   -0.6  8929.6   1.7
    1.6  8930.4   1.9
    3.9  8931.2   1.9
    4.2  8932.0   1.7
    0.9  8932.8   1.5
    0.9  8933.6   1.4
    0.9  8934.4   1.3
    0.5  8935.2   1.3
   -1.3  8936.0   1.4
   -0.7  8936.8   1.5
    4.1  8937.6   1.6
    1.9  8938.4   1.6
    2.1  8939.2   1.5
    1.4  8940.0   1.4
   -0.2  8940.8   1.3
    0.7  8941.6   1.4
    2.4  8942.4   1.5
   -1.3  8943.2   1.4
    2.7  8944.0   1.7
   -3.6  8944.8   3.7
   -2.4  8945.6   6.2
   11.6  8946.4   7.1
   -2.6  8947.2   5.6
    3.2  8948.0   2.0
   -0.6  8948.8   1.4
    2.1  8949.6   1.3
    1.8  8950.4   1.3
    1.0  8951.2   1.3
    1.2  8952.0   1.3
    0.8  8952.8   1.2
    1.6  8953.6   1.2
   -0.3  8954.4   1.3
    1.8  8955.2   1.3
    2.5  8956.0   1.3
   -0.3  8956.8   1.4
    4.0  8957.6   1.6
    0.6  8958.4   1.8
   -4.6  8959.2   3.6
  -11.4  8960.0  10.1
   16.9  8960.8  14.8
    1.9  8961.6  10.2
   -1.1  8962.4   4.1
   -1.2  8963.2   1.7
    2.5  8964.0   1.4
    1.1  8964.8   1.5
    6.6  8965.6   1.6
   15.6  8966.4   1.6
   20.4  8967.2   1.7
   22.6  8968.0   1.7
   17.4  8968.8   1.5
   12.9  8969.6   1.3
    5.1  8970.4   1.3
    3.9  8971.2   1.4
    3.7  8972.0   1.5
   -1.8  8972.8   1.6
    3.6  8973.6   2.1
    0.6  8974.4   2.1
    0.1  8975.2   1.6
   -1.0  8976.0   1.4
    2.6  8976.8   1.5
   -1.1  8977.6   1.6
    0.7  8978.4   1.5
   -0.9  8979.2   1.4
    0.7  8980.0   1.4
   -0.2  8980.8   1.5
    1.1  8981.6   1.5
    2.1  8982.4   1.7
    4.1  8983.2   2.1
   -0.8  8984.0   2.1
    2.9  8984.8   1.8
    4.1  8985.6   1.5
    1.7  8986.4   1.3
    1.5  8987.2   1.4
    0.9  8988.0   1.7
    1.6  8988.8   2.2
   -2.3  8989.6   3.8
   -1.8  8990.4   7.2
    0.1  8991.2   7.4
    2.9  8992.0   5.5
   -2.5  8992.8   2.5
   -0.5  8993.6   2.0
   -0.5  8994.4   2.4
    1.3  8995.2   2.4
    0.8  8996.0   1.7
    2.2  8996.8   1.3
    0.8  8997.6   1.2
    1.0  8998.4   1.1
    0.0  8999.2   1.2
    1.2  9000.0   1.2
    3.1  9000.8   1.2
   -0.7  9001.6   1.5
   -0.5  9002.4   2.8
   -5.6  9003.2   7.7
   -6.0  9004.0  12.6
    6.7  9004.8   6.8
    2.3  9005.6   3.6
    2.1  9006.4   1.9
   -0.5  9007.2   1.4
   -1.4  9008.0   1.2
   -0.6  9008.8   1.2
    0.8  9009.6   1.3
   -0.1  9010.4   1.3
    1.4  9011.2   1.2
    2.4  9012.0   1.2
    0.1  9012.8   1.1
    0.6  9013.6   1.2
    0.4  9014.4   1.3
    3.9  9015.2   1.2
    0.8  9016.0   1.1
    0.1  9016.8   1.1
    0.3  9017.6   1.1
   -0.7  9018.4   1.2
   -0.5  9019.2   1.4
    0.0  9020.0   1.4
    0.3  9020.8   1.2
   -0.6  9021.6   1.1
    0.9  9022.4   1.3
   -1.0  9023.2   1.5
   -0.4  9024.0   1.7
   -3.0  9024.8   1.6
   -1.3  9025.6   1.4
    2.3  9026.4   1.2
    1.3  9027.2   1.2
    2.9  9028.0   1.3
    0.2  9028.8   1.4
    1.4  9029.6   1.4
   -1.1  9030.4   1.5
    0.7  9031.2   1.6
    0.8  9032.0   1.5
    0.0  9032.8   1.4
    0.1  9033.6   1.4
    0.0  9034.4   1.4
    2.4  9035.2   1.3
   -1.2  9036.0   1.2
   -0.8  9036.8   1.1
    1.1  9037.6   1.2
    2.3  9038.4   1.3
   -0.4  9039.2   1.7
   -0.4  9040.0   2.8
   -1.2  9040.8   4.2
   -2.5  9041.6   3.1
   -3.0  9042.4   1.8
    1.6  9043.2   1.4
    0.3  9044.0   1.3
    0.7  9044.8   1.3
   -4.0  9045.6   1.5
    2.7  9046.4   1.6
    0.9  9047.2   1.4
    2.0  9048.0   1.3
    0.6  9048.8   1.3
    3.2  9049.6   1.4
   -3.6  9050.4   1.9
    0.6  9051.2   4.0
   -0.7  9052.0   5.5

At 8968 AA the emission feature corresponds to Hbeta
